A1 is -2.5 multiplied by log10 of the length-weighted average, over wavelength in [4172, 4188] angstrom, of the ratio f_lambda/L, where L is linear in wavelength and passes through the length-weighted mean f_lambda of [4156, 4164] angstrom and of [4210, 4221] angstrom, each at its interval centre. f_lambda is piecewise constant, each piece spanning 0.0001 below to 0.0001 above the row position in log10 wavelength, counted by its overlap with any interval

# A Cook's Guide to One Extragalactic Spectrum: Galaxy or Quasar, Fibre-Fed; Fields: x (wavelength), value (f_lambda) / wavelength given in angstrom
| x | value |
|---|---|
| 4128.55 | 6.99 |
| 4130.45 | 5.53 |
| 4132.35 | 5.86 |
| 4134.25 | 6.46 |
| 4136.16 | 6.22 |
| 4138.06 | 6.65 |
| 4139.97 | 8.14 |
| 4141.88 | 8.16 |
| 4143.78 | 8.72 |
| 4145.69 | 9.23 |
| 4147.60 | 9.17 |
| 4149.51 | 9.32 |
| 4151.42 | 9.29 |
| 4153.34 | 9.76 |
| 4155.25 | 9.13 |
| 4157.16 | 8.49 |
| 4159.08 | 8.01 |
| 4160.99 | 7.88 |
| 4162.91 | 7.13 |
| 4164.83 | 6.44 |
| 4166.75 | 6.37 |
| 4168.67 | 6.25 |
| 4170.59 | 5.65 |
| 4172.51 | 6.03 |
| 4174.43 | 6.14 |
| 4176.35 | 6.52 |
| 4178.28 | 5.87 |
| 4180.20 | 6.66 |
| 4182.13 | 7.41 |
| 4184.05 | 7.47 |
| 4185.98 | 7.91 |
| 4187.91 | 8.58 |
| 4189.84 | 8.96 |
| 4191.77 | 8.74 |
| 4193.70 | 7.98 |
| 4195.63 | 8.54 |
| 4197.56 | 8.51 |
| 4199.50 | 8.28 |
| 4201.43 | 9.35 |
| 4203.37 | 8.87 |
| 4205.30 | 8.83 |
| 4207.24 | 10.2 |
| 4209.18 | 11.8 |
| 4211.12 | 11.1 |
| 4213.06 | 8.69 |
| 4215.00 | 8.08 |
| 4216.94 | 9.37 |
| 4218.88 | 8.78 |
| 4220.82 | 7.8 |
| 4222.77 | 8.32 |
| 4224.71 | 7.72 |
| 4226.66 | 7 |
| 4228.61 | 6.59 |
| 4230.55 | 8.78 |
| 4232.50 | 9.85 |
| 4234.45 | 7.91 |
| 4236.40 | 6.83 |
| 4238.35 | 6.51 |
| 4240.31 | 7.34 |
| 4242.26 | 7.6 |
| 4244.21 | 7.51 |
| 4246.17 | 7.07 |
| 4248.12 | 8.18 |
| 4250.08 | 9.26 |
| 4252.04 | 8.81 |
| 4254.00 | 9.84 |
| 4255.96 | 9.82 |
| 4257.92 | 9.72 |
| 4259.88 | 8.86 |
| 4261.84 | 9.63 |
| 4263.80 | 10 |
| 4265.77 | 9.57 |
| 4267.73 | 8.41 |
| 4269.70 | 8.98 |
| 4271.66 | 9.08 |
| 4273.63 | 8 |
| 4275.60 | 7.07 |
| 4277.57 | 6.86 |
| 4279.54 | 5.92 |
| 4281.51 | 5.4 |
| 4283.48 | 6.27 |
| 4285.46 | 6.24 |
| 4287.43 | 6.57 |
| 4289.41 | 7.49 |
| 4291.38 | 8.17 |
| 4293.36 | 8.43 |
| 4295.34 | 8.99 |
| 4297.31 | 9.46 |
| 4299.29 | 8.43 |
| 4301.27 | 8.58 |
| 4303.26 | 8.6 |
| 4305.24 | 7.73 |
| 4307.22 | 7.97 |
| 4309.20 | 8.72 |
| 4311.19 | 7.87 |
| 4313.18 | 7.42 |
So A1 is 0.21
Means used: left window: 7.89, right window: 9.1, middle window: 6.89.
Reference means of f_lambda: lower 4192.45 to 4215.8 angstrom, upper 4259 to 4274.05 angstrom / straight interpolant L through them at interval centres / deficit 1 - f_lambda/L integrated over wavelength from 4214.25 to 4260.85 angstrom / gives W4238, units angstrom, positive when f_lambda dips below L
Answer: 4.65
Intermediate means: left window 9.19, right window 9.11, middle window 8.23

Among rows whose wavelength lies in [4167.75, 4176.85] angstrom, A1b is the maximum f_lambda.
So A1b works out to 6.52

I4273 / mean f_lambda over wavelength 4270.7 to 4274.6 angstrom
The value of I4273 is 8.53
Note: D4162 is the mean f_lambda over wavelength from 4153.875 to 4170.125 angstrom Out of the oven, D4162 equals 7.47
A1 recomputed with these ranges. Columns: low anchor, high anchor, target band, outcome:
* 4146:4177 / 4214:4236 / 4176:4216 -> -0.078 mag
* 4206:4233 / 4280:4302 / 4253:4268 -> -0.174 mag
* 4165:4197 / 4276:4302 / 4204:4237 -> -0.195 mag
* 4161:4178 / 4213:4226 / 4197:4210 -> -0.213 mag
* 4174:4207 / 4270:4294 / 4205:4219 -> -0.235 mag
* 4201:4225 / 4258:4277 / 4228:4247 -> 0.184 mag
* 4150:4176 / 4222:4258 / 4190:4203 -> -0.117 mag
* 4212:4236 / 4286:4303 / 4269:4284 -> 0.145 mag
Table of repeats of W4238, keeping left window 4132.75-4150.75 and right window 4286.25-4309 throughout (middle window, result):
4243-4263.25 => -1.8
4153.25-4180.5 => 3.4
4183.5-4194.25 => -0.4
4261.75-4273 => -1.4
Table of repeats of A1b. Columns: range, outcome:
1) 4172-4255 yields 11.8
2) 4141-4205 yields 9.76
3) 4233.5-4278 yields 10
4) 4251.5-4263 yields 9.84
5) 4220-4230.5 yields 8.32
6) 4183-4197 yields 8.96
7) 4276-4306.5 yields 9.46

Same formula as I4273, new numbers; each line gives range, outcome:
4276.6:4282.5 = 6.06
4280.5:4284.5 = 5.83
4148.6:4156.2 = 9.37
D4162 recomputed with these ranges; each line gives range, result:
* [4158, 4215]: 7.94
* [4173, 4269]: 8.39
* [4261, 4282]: 8.14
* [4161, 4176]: 6.4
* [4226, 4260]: 8.19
